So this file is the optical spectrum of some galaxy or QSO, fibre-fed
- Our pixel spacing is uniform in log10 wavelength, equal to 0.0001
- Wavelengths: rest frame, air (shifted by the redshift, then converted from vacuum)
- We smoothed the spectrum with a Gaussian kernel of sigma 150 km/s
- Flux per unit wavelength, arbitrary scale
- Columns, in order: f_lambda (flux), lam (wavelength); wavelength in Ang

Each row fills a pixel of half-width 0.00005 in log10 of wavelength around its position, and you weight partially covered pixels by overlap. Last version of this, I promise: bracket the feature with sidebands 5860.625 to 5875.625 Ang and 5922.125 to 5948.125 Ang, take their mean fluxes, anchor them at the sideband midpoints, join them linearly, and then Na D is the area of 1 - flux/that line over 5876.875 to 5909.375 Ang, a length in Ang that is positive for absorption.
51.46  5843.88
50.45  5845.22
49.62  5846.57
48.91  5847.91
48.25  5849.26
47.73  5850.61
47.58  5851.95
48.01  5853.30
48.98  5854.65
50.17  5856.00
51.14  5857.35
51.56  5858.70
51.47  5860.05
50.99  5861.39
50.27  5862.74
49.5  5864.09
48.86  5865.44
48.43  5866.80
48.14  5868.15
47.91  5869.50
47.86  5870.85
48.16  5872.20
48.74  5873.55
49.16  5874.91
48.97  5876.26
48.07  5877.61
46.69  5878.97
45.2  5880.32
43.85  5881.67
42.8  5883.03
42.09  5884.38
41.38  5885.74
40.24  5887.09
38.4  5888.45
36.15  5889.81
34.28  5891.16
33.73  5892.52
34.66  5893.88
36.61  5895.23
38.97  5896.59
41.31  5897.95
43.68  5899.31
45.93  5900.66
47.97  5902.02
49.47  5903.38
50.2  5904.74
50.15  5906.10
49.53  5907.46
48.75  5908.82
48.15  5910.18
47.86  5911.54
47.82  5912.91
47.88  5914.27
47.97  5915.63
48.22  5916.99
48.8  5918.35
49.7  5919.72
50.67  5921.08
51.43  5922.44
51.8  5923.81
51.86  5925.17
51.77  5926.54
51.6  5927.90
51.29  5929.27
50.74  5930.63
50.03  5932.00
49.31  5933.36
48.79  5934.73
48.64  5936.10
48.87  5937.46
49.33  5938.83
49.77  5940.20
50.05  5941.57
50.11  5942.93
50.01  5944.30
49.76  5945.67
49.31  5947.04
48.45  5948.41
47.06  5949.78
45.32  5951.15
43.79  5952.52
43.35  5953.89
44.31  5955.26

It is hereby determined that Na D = 4.3 Ang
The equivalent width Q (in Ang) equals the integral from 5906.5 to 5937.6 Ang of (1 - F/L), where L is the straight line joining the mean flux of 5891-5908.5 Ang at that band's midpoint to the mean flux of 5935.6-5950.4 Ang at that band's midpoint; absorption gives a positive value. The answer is -2.25 Ang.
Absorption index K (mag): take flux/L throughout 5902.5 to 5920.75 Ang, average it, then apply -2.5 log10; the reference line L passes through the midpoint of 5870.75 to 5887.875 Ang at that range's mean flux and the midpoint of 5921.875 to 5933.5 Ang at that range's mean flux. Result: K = 0.010 mag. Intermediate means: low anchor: 45.5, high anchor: 51.2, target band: 48.8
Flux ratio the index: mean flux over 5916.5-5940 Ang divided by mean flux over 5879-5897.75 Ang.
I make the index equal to 1.3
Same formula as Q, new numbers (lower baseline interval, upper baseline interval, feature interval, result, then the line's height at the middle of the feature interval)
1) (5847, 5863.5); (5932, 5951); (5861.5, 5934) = 4.19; 49.4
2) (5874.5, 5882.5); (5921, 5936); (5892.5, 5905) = 1.56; 48.4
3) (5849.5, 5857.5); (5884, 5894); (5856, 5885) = -3.19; 43.4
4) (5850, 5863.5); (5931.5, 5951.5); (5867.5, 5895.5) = 3.68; 49.6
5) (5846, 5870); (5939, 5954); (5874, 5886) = 0.85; 49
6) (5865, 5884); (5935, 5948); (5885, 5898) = 2.83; 47.8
